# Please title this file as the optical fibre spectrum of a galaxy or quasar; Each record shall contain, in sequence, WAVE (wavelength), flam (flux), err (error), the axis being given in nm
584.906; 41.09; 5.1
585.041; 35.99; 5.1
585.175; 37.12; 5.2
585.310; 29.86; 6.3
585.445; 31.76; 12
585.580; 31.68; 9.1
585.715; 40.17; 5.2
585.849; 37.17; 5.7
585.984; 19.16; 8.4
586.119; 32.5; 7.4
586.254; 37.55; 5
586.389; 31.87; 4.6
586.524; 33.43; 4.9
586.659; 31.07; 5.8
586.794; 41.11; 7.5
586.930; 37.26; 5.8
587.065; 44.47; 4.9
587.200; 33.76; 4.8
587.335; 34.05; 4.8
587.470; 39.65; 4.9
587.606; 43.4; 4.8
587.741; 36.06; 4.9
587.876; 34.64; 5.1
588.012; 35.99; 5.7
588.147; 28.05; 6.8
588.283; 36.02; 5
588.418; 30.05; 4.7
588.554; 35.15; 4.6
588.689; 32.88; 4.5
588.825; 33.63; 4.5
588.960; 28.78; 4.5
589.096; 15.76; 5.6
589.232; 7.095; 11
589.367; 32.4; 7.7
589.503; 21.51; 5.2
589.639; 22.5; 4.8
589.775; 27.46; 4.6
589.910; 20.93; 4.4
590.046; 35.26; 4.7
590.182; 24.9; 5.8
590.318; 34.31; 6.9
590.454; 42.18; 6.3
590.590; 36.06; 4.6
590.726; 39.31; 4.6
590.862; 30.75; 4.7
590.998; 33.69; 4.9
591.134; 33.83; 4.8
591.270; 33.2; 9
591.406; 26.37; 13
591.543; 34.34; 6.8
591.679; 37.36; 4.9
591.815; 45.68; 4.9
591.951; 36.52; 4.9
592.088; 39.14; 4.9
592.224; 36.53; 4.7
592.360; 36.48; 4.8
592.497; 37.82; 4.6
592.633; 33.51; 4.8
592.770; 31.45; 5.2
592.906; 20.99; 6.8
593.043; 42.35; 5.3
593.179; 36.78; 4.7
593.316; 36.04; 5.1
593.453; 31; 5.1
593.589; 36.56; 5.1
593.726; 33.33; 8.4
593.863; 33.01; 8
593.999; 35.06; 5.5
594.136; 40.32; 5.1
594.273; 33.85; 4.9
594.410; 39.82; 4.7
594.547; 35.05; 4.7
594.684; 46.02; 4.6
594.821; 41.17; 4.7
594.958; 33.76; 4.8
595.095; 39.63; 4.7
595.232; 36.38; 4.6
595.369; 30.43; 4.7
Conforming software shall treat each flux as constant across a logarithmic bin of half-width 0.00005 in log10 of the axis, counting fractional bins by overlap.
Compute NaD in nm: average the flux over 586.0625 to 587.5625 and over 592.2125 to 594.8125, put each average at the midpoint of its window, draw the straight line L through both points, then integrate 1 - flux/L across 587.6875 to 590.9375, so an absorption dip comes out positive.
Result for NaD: 0.54 nm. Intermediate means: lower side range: 36.2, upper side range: 35.7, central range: 30.1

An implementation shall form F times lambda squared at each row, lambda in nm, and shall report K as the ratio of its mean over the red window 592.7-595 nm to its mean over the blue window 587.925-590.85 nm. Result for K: 1.22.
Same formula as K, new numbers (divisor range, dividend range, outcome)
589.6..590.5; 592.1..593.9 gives 1.18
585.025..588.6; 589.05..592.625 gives 0.93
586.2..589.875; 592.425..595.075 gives 1.14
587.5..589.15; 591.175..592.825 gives 1.10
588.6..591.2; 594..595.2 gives 1.34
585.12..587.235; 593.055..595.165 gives 1.10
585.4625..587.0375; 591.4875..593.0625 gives 1.07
